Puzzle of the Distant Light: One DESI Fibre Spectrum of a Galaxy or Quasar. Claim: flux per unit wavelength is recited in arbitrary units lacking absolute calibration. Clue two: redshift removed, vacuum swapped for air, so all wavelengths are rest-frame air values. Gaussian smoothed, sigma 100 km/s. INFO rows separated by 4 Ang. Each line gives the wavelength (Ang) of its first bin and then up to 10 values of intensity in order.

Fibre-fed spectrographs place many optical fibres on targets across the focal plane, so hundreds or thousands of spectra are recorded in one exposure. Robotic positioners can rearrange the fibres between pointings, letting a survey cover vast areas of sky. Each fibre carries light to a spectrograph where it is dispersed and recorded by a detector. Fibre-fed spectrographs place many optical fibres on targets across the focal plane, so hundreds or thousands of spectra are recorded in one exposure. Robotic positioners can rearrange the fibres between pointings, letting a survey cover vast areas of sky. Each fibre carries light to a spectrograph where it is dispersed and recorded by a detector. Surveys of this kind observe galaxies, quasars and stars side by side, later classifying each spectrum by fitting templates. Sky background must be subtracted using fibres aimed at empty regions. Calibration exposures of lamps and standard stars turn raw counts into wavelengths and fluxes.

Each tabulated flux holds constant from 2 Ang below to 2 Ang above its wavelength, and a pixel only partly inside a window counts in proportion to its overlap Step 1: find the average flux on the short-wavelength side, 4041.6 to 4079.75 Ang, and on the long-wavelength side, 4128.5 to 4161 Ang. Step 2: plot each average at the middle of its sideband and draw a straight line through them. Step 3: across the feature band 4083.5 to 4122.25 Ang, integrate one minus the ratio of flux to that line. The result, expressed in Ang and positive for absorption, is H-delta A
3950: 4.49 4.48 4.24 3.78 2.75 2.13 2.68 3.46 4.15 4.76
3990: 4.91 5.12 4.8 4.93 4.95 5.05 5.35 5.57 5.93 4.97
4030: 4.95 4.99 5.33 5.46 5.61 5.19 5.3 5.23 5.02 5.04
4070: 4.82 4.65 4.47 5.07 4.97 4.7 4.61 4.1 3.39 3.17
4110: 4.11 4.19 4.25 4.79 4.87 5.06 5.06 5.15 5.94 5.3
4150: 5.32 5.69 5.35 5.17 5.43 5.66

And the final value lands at 7.4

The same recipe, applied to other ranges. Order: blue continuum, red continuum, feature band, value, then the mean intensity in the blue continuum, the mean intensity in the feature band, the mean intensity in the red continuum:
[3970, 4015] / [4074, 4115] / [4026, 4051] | -4.9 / 4.43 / 5.23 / 4.3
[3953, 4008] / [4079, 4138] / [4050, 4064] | -2.8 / 4.07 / 5.18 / 4.48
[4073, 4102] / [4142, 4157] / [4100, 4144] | 4.9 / 4.57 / 4.54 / 5.5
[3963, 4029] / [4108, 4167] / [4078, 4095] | 0.1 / 4.47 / 4.81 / 5.04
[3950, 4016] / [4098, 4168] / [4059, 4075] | -1.3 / 4.23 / 4.92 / 4.82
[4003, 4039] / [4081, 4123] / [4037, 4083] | -3.1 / 5.22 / 5.09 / 4.27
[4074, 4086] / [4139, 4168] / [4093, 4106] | 2.9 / 4.78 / 3.86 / 5.45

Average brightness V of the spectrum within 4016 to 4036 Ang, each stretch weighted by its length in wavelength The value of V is 5.28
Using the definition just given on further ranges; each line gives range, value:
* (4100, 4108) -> 3.28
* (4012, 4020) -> 5.46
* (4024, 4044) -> 5.14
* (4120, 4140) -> 4.99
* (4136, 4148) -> 5.46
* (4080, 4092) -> 4.91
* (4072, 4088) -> 4.79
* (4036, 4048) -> 5.47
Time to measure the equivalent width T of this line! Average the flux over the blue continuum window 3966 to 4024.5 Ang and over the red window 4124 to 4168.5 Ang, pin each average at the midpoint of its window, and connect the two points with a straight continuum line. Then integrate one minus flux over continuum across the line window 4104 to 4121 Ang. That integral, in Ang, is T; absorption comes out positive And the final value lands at 3.8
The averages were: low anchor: 4.5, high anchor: 5.31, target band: 3.98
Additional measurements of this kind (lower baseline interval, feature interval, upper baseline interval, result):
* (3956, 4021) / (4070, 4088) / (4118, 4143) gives -0.06 Ang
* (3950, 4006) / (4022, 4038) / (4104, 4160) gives -2.94 Ang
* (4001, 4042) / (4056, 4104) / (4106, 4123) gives -1.10 Ang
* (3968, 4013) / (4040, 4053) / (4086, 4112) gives -3.80 Ang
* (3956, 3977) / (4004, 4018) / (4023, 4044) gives -2.13 Ang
